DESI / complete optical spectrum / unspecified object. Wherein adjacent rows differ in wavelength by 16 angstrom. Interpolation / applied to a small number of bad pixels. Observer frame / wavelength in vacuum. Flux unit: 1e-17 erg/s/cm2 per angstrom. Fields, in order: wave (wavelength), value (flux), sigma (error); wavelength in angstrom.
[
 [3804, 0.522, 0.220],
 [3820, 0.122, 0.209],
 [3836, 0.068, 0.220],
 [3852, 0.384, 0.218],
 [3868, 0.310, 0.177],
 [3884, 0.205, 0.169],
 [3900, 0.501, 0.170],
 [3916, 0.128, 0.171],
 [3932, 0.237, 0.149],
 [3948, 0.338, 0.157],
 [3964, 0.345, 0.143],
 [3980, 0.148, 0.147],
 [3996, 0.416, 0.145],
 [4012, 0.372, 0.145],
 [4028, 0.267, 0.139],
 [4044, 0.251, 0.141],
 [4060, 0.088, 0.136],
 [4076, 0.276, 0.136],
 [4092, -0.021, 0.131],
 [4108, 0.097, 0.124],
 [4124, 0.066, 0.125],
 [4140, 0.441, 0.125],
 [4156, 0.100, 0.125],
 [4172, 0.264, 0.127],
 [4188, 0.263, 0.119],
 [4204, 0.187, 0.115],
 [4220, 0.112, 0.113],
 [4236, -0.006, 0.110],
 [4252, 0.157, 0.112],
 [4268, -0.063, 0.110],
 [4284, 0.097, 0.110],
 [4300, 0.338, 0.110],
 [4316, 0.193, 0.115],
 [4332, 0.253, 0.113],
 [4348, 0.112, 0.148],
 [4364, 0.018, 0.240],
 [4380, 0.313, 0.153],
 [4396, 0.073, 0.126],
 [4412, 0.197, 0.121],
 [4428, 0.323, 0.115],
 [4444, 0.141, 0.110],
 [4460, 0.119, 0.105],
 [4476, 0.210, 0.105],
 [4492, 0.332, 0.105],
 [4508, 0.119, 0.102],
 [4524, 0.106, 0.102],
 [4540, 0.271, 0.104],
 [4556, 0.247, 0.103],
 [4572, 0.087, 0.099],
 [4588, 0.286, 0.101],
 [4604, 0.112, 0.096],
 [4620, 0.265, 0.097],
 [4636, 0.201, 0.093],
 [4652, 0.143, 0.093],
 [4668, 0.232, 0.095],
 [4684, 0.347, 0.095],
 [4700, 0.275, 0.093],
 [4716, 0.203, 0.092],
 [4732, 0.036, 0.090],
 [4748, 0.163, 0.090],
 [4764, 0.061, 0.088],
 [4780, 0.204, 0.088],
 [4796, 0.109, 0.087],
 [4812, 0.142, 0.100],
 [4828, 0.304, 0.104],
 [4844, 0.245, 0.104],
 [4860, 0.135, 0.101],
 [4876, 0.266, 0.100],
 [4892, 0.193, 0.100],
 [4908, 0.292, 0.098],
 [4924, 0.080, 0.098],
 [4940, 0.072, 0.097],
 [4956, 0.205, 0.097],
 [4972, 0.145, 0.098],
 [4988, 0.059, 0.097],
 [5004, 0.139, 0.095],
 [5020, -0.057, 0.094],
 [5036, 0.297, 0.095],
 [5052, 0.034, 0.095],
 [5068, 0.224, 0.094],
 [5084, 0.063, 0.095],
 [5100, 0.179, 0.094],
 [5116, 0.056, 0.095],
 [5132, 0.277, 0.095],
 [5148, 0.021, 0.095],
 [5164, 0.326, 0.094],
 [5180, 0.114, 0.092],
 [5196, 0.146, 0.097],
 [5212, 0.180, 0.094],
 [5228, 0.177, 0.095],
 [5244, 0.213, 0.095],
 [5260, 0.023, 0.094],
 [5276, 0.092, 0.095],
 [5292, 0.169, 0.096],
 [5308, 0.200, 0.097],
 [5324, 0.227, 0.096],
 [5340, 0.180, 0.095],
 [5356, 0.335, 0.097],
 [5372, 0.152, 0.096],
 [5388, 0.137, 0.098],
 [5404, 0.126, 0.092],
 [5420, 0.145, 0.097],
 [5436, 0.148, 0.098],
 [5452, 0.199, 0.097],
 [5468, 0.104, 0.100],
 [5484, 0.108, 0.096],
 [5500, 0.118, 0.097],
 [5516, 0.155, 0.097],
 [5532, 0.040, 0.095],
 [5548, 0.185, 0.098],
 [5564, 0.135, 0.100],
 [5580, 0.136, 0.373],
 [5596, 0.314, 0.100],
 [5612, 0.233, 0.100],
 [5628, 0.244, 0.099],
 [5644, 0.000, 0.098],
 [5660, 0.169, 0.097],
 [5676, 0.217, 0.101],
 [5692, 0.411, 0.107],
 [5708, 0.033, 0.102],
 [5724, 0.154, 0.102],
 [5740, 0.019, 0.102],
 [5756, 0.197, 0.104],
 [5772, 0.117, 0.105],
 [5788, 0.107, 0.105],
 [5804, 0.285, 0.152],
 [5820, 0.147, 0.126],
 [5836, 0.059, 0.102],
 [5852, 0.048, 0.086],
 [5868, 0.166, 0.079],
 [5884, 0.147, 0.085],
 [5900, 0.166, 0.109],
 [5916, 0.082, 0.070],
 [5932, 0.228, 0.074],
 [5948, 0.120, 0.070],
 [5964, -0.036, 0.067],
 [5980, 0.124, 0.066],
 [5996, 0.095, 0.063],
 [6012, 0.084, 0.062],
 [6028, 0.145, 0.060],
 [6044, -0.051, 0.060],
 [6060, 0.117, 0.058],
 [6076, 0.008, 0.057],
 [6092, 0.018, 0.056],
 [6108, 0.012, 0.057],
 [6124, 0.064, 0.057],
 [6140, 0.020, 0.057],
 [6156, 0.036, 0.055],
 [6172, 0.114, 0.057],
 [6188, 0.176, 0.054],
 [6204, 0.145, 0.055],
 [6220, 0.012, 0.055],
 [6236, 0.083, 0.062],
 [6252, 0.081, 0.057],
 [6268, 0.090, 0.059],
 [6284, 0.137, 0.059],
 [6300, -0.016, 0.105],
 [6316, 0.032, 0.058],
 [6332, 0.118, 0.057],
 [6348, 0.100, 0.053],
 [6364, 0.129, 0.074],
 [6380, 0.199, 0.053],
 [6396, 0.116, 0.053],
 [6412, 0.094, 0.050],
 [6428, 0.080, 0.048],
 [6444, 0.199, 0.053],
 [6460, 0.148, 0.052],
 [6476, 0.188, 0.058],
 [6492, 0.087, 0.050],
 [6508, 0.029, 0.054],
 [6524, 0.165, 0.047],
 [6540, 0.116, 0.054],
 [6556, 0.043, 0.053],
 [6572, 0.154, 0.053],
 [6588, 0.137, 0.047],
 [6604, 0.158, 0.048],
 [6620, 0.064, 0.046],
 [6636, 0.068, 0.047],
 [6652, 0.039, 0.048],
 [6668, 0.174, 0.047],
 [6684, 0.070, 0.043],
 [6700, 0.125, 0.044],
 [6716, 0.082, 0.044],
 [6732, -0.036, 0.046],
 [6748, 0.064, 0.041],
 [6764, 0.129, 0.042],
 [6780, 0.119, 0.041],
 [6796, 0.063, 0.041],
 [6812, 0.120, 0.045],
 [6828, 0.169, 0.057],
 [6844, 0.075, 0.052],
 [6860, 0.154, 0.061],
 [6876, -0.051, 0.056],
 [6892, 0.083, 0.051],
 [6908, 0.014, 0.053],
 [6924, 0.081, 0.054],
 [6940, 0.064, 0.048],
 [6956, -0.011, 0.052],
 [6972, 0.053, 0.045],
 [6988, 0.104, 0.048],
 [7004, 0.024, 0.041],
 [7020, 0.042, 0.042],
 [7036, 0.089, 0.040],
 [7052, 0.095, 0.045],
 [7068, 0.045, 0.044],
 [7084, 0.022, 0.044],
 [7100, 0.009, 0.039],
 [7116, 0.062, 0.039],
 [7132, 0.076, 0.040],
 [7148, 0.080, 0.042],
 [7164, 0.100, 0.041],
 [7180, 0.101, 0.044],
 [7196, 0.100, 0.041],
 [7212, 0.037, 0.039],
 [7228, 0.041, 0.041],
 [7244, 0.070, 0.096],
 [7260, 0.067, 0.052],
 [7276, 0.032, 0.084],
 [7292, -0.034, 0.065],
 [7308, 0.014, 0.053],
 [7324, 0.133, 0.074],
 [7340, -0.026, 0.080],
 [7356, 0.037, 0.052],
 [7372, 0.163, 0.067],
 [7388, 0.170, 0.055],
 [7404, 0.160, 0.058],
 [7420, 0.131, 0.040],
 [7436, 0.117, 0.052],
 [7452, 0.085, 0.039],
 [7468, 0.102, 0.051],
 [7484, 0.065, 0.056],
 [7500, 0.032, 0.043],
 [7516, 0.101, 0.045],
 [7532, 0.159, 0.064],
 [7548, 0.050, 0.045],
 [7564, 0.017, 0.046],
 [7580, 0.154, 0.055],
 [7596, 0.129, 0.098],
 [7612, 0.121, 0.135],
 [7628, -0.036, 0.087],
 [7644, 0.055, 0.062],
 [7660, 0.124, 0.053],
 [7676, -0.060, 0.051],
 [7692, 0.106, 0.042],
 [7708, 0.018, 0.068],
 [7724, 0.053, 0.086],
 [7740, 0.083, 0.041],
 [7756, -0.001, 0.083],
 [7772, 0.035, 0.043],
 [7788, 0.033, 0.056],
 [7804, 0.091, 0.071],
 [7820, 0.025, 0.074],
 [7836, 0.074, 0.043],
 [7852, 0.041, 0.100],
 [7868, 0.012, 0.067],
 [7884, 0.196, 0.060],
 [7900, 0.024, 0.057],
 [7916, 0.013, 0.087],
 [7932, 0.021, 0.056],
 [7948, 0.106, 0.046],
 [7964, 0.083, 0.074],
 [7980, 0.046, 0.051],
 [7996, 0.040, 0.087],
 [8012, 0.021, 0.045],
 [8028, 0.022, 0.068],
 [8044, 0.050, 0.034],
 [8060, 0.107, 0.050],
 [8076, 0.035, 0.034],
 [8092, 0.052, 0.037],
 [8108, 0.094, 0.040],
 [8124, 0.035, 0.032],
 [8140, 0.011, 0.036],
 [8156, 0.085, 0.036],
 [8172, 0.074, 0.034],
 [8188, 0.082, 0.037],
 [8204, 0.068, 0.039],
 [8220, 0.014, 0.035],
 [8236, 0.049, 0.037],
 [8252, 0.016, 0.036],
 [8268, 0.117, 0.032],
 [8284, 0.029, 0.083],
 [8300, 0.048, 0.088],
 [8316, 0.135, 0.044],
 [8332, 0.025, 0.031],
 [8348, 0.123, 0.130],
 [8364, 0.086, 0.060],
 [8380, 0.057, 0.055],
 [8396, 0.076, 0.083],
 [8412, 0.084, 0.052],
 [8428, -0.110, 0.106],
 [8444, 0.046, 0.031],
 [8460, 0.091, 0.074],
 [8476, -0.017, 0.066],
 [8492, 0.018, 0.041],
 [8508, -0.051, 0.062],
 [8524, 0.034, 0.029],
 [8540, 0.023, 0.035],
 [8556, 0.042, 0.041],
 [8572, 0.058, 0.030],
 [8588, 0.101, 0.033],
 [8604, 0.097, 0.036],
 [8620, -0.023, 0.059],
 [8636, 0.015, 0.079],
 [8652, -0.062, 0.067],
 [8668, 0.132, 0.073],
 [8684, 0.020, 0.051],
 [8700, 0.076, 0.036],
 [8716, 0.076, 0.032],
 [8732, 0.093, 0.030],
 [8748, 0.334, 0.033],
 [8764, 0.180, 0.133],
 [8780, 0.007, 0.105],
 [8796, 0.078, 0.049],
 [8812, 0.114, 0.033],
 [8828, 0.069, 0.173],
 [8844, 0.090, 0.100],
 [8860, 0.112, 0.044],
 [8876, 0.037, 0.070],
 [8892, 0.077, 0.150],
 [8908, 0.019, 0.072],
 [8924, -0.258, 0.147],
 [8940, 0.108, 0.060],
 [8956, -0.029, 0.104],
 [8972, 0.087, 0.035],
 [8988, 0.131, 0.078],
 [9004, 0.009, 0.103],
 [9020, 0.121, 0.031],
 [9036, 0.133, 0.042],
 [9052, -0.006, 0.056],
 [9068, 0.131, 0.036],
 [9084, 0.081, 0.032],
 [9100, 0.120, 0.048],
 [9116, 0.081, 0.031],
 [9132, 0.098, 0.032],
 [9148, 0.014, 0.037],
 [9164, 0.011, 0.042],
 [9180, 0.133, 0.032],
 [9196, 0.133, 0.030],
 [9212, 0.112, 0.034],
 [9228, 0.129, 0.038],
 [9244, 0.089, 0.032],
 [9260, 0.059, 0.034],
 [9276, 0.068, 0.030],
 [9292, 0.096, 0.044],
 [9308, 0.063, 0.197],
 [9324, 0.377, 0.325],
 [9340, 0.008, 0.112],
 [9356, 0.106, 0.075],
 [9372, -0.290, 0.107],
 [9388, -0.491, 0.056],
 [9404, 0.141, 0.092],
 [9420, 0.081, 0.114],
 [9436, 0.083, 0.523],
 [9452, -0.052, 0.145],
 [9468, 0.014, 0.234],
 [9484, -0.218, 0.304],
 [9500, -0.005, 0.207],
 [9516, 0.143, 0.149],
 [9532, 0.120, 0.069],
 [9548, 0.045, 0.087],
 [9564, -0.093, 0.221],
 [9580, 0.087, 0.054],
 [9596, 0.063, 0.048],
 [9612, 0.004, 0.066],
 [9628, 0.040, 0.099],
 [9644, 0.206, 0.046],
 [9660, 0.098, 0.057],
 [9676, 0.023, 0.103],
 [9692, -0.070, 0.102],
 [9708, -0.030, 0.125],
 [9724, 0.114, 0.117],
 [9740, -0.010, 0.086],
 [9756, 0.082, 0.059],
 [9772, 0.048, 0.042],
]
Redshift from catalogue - 1.349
